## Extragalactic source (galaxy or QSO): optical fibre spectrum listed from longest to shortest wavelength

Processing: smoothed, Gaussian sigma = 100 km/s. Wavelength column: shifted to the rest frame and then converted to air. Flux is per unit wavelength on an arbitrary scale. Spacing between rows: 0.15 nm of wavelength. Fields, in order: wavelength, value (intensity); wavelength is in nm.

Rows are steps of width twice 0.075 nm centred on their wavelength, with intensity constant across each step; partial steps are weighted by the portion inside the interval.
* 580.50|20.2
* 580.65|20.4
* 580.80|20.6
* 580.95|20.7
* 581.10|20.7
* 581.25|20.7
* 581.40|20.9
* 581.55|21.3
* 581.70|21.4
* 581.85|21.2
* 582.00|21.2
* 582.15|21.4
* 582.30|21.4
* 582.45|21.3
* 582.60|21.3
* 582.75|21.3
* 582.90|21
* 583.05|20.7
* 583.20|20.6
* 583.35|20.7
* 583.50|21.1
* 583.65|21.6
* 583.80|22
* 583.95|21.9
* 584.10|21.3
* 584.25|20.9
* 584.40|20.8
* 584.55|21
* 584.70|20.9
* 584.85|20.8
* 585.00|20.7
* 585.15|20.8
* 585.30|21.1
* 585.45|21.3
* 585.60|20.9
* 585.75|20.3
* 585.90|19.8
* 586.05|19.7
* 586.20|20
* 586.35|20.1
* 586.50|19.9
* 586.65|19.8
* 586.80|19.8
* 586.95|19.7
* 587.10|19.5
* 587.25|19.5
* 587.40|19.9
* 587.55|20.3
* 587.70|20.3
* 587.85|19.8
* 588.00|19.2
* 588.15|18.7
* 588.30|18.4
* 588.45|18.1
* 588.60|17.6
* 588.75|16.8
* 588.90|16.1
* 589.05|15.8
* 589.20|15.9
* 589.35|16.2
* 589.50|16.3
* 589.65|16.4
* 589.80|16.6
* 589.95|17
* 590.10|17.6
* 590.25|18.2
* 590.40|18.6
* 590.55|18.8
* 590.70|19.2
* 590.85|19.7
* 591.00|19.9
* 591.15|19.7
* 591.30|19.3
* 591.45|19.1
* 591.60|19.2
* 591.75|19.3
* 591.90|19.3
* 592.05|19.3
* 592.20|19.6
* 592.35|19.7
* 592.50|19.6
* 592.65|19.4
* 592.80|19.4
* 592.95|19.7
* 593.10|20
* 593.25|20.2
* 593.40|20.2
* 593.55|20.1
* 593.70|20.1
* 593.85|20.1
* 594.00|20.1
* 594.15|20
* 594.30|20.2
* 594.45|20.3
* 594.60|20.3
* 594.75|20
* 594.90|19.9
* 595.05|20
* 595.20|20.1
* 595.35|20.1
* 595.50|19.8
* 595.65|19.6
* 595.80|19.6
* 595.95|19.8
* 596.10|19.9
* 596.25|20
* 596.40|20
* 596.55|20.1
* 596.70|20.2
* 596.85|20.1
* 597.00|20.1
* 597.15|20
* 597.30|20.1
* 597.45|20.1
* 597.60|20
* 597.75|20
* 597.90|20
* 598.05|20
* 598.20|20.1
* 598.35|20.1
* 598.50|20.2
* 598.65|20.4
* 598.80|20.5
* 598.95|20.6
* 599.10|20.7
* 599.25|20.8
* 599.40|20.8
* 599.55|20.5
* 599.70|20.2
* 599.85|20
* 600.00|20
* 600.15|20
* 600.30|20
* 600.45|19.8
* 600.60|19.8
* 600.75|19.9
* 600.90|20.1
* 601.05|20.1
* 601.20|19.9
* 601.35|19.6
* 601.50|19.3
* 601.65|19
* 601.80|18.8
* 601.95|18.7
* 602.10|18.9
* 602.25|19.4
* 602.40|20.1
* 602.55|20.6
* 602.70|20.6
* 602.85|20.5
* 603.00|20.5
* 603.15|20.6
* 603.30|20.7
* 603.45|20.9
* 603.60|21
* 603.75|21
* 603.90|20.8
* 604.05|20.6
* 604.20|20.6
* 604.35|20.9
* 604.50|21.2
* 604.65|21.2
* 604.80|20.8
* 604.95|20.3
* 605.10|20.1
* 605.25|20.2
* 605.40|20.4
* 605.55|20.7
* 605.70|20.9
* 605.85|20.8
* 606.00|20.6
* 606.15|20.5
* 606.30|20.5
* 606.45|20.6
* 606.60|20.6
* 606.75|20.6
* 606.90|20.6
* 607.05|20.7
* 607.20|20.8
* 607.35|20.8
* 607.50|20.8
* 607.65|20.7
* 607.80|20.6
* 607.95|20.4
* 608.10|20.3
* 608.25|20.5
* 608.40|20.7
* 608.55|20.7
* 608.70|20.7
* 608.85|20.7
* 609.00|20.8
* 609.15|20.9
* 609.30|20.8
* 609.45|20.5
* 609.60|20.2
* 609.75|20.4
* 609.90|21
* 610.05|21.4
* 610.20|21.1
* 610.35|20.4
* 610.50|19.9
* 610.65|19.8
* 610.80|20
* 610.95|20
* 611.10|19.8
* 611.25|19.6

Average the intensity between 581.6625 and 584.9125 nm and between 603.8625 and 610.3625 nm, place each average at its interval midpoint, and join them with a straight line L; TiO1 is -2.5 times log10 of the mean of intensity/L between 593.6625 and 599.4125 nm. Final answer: 0.04 mag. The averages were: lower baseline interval 21.2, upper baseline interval 20.7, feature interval 20.1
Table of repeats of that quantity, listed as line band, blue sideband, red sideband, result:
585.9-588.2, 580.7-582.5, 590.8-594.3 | 0.03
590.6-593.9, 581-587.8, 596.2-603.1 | 0.04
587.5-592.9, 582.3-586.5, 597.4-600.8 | 0.12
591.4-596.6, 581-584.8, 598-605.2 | 0.04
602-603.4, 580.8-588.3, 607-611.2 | 0.02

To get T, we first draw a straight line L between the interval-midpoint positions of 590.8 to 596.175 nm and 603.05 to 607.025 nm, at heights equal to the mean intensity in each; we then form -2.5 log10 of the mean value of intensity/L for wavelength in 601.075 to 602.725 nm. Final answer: 0.05 mag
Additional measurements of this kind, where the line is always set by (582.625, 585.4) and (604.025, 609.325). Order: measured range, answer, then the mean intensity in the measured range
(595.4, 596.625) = 0.05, 19.9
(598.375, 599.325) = 0.02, 20.5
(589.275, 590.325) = 0.23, 16.9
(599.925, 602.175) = 0.06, 19.6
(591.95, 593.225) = 0.07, 19.6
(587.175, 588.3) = 0.08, 19.6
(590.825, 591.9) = 0.08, 19.4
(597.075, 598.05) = 0.04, 20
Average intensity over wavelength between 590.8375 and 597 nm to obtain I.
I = 19.8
